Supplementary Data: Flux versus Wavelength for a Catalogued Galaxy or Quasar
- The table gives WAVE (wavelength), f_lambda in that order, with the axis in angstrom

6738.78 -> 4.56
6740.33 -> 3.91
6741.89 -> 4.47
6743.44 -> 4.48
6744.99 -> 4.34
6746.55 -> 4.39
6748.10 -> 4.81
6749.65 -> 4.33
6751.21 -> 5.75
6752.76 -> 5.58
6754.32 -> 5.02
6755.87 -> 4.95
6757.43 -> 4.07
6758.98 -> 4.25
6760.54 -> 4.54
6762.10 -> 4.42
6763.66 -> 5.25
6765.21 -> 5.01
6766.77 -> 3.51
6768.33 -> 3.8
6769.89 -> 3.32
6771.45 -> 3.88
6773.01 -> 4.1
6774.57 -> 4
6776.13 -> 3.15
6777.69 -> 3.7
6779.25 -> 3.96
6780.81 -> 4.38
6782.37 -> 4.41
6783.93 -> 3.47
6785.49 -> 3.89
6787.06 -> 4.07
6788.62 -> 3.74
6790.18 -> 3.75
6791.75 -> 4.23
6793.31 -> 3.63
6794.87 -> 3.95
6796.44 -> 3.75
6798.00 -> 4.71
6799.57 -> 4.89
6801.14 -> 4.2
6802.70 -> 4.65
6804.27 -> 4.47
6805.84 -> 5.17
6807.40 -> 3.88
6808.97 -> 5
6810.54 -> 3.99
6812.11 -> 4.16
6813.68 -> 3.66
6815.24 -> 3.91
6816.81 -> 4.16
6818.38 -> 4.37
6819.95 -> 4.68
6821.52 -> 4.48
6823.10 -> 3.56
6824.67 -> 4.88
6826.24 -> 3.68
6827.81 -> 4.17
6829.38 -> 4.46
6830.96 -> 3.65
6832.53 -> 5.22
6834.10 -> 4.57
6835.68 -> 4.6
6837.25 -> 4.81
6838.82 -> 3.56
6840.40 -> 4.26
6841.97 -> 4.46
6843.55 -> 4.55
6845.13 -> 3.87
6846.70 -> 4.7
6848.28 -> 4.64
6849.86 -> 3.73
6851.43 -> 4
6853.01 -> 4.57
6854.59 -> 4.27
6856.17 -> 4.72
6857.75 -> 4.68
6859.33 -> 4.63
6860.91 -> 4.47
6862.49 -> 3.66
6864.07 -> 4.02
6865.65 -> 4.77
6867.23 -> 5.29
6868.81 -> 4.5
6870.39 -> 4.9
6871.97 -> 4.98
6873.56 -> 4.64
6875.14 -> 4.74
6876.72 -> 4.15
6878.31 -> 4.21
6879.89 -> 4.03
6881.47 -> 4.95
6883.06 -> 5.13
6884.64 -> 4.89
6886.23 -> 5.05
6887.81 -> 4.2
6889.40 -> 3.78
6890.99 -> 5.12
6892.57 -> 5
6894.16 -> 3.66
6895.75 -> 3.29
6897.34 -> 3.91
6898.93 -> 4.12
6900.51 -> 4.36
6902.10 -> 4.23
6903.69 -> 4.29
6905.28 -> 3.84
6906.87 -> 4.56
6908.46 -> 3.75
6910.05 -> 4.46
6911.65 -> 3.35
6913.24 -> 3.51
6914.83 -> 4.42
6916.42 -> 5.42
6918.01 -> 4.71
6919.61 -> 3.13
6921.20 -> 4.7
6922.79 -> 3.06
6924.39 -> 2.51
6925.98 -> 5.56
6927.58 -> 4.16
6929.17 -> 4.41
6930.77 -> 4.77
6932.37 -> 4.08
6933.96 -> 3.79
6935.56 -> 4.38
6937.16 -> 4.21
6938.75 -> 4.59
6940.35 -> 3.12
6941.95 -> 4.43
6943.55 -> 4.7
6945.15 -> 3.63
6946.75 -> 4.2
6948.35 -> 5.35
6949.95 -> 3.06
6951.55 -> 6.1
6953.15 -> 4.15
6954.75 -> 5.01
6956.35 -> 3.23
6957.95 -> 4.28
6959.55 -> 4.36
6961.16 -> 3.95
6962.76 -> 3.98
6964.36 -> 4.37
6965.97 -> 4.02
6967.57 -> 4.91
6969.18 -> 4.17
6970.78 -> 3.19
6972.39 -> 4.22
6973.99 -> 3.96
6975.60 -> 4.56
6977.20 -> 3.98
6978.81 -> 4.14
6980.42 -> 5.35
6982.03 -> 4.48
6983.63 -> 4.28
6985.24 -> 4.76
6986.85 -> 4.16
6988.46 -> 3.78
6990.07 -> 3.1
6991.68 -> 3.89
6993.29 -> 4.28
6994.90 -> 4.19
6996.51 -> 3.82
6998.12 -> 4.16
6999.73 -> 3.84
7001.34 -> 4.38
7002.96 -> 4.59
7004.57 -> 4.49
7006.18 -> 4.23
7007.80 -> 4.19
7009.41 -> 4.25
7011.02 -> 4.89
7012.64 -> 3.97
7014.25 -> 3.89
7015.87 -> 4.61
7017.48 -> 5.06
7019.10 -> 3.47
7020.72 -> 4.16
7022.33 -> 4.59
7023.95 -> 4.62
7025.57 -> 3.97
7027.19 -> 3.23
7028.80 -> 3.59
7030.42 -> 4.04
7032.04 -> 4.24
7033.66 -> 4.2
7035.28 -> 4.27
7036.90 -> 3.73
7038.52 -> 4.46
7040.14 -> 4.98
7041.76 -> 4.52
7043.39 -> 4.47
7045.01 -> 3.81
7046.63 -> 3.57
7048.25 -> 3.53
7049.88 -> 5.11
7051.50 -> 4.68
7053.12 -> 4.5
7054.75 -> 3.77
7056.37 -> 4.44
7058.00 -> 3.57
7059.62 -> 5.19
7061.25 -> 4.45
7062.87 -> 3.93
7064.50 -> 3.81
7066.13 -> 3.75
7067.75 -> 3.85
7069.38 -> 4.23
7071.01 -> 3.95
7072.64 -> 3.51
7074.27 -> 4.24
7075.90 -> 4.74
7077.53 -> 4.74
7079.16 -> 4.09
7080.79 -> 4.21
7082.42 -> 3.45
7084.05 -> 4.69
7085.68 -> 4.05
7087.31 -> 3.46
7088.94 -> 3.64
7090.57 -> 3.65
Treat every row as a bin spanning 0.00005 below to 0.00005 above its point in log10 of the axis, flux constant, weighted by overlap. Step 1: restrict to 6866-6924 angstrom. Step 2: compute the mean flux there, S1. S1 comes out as 4.33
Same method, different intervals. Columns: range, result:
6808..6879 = 4.38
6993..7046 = 4.22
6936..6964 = 4.26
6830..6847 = 4.38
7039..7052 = 4.33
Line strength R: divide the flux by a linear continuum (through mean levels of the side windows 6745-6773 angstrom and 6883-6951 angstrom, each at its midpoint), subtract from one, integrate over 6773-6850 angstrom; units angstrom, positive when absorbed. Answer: 3.5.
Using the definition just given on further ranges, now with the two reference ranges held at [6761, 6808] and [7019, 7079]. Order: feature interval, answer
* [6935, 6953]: -0.8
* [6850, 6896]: -4.0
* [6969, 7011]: -0.3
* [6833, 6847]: -0.9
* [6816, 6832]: -0.4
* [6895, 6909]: 0.3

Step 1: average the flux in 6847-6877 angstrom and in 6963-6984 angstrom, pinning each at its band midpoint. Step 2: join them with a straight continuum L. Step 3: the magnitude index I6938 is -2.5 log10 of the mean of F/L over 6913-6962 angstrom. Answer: 0.03 mag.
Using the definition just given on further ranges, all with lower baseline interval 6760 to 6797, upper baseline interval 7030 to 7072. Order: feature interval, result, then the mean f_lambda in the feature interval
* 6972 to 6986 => -0.071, 4.42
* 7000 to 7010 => -0.043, 4.33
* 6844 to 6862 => -0.085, 4.38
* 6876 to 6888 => -0.133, 4.6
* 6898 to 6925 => 0.015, 4.03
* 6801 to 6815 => -0.086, 4.35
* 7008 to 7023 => -0.038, 4.32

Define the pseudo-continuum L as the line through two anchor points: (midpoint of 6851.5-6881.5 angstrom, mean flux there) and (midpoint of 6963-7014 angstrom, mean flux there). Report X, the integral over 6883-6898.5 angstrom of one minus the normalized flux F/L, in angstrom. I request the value 0.3 angstrom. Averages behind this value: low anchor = 4.51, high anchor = 4.21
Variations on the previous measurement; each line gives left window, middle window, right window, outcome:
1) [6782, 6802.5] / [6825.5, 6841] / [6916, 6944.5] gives -0.8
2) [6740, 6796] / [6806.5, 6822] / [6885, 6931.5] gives 0.0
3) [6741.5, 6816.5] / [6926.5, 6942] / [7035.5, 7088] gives 0.0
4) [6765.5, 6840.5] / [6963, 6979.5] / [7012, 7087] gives 0.1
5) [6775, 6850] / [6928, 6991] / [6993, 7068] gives -0.5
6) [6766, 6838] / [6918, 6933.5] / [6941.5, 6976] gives 0.6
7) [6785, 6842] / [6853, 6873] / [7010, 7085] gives -1.6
